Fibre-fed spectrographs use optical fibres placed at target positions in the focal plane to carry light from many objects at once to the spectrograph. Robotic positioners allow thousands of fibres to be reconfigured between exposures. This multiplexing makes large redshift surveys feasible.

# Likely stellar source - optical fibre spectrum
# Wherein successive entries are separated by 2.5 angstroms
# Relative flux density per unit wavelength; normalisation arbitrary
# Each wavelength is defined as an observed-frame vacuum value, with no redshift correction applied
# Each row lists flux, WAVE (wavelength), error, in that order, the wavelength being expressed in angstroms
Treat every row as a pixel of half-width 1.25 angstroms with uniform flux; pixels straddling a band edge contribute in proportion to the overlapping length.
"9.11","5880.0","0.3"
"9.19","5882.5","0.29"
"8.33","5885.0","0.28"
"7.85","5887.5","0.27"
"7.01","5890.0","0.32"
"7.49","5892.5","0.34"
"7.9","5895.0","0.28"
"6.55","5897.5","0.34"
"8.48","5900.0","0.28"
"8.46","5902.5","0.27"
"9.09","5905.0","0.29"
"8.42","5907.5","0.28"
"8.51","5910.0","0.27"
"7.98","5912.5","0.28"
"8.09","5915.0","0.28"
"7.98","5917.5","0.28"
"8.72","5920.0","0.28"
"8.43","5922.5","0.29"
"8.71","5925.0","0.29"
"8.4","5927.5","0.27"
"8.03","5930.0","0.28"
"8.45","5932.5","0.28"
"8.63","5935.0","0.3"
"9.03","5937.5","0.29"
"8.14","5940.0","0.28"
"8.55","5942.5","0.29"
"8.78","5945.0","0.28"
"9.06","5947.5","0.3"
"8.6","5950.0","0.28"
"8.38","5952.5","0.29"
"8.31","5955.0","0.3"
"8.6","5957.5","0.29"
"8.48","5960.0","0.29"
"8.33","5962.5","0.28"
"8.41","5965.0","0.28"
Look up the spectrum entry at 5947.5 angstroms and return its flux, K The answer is 9.06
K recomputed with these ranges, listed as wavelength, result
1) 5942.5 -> 8.55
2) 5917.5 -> 7.98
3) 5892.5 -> 7.49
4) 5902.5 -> 8.46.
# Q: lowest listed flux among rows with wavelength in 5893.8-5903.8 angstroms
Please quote 6.55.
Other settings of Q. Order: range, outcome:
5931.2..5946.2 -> 8.14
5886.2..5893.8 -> 7.01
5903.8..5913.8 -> 7.98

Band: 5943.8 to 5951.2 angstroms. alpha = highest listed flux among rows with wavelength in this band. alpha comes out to 9.06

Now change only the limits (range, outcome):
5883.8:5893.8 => 8.33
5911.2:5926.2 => 8.72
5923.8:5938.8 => 9.03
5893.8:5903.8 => 8.48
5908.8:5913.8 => 8.51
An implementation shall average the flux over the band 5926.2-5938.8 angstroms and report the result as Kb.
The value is 8.51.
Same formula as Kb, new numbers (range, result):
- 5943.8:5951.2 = 8.82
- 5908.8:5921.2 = 8.25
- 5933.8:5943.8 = 8.59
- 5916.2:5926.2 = 8.46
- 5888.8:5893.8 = 7.26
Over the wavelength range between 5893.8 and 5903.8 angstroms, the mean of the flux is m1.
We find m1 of 7.85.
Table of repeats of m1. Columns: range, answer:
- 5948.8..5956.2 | 8.43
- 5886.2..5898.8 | 7.37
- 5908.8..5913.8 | 8.24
